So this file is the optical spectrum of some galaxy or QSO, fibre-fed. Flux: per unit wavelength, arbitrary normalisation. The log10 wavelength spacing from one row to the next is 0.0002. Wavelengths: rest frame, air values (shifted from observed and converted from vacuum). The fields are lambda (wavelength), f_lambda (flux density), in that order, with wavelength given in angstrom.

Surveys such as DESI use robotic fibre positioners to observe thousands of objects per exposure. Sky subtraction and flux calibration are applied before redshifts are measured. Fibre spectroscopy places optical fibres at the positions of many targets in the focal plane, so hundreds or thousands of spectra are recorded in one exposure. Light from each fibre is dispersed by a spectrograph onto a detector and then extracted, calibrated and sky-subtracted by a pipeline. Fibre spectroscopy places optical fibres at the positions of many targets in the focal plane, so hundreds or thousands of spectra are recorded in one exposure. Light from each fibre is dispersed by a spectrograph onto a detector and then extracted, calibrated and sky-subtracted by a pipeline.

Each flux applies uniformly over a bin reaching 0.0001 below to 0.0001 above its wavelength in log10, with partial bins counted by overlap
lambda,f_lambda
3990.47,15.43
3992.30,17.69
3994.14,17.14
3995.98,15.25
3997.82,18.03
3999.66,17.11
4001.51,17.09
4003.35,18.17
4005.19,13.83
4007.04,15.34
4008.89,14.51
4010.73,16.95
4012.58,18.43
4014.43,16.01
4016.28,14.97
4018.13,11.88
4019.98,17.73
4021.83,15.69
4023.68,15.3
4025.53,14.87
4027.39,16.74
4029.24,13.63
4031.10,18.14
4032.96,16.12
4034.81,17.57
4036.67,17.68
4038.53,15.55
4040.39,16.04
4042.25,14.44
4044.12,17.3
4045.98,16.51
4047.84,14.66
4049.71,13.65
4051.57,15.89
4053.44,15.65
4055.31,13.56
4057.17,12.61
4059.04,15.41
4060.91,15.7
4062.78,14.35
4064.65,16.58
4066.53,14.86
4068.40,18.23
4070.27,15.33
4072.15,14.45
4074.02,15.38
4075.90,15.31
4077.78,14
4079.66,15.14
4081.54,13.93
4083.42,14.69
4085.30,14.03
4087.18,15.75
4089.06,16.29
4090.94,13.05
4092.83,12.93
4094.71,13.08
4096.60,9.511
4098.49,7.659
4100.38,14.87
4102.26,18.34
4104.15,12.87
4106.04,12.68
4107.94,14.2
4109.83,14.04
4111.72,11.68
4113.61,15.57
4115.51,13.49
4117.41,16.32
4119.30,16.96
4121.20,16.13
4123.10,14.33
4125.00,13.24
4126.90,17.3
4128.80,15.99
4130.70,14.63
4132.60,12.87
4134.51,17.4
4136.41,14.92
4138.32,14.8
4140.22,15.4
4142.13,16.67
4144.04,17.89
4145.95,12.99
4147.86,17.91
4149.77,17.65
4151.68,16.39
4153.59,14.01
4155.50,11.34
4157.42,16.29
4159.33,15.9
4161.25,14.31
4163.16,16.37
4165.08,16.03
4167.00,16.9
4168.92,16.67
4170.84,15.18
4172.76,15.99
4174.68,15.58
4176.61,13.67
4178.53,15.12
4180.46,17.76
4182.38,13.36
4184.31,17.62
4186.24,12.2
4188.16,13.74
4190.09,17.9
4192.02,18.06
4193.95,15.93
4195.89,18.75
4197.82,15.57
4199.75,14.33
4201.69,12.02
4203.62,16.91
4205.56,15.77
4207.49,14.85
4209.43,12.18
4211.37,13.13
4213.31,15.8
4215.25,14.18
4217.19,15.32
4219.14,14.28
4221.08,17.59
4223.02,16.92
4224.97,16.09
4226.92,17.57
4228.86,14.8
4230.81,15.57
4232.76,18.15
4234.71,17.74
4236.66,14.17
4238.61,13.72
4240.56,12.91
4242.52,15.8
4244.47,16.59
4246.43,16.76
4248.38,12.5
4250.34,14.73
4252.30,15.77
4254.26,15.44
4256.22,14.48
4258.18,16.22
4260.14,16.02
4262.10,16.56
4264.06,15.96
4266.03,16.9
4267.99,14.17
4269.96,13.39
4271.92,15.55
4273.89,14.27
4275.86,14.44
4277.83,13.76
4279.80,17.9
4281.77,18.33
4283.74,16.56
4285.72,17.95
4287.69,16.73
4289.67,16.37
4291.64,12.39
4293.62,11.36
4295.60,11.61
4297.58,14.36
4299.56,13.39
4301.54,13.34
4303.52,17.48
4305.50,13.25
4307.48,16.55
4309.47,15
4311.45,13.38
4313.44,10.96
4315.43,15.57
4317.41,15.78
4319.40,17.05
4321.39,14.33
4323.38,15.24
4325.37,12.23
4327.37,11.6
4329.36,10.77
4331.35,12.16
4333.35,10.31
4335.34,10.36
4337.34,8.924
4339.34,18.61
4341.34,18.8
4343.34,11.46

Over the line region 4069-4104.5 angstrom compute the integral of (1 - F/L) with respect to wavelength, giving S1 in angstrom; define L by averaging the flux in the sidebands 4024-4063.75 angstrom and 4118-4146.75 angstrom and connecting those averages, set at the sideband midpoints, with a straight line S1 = 3.2 angstrom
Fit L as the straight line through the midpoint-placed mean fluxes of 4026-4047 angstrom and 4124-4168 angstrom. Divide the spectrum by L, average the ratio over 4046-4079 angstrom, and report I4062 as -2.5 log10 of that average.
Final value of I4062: 0.072 mag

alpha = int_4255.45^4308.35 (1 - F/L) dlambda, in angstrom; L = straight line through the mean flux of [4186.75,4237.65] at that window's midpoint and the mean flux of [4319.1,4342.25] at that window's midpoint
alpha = -3.47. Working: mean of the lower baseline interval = 15.6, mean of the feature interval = 15.2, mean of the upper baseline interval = 13.2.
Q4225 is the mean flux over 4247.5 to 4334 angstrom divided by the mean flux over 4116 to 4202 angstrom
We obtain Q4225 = 0.94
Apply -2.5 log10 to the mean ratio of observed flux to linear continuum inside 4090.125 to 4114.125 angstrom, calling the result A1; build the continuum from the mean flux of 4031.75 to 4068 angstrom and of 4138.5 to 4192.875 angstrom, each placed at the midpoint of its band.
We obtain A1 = 0.192 mag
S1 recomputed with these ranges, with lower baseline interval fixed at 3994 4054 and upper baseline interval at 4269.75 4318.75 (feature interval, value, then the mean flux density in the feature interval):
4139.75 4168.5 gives -0.6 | 15.8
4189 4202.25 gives -0.8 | 16.2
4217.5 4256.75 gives -1.3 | 15.6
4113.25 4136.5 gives 0.3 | 15.3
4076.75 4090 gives 0.8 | 14.8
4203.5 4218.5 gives 0.5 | 14.6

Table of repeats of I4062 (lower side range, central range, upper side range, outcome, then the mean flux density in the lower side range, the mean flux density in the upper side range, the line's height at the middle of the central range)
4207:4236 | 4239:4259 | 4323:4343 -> -0.012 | 15.6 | 12.8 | 14.9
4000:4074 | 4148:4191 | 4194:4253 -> -0.003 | 15.7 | 15.4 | 15.4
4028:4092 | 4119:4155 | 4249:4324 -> -0.024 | 15.3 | 15.1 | 15.2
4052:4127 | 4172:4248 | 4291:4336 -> -0.115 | 14.5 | 13.4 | 13.9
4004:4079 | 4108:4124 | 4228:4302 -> 0.045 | 15.5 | 15.2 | 15.4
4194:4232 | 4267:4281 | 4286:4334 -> -0.030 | 15.4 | 13.9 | 14.4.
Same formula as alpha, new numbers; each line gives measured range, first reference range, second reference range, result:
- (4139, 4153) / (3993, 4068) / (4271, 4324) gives -0.82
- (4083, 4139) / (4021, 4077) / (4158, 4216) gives 4.25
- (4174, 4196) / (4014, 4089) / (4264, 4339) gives -1.40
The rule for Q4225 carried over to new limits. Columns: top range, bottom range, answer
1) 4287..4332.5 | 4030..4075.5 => 0.89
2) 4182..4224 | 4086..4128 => 1.09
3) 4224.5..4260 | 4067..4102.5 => 1.09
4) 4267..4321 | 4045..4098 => 1.02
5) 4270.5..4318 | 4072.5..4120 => 1.05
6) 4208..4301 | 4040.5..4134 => 1.04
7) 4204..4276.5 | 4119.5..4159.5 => 0.99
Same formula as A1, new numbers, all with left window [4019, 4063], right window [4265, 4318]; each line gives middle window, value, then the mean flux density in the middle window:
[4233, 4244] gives -0.012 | 15.2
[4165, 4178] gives -0.032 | 15.7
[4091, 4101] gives 0.310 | 11.6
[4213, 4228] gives -0.064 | 16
